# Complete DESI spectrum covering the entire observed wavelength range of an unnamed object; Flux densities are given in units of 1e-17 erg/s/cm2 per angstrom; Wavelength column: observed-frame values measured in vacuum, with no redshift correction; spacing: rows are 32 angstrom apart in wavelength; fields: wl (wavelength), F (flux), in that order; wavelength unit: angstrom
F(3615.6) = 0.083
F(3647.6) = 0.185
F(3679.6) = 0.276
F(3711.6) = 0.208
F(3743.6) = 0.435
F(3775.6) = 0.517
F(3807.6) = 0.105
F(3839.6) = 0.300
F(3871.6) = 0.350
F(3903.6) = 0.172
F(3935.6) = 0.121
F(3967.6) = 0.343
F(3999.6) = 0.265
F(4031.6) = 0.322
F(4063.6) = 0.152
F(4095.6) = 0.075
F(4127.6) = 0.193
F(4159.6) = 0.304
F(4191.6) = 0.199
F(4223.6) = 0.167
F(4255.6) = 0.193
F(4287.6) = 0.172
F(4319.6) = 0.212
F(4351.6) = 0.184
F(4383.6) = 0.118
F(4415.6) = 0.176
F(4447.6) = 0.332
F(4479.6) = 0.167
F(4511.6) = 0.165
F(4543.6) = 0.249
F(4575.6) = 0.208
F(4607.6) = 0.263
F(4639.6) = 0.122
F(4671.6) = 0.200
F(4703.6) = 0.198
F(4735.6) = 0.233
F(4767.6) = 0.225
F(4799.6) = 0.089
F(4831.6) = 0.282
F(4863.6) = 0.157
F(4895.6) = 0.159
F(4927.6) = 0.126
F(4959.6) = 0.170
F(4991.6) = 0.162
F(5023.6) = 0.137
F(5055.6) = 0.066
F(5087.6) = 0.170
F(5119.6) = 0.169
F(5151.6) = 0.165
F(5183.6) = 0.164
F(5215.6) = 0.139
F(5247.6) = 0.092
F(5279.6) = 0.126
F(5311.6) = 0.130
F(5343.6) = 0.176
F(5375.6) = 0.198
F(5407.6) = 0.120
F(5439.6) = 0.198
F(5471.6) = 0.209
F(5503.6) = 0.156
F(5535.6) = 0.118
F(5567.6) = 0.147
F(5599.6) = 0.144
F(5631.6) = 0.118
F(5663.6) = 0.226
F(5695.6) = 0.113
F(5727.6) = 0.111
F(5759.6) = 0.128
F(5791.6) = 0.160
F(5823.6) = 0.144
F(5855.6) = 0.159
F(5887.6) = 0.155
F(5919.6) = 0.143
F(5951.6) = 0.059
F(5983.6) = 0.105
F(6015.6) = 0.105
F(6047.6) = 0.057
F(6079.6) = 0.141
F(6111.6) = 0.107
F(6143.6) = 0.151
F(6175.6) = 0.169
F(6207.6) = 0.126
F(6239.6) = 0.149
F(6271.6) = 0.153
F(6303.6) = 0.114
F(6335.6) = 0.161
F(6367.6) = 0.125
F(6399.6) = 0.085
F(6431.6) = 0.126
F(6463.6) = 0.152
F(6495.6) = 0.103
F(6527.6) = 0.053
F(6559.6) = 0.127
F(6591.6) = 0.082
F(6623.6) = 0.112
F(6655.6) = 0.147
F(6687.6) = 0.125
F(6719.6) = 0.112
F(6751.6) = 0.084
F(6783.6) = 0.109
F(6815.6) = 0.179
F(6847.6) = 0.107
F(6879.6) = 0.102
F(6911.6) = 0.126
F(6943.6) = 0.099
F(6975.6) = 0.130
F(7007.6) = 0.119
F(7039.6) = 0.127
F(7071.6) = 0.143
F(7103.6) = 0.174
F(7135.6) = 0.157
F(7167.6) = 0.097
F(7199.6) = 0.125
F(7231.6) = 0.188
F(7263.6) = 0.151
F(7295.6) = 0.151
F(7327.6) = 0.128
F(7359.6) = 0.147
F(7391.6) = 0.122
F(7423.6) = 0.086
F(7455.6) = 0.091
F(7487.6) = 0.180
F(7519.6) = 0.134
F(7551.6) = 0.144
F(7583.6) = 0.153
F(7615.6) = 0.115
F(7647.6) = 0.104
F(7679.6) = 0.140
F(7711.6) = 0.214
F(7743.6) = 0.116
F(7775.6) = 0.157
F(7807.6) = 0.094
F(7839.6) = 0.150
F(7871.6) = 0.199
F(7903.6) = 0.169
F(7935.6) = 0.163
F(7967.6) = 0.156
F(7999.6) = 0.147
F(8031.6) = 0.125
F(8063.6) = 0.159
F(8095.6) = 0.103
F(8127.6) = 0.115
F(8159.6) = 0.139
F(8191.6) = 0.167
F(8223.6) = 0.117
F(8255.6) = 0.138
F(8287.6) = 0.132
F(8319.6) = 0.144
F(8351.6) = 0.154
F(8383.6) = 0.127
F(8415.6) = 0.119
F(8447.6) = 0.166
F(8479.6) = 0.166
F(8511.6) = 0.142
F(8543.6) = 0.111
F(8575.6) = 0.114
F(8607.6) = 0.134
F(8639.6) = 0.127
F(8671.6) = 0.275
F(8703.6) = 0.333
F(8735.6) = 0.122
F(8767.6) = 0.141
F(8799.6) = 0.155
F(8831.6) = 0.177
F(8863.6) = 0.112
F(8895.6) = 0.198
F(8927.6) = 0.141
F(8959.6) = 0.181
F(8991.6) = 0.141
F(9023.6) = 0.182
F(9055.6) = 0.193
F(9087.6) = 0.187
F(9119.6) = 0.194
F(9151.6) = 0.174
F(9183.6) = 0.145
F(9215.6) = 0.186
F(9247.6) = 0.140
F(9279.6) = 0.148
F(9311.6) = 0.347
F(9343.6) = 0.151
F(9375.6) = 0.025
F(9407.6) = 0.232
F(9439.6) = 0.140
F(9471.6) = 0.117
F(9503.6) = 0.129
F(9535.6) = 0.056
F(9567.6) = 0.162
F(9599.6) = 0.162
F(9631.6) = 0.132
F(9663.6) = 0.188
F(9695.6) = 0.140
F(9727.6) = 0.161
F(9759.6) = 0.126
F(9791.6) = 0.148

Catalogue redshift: 1.33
